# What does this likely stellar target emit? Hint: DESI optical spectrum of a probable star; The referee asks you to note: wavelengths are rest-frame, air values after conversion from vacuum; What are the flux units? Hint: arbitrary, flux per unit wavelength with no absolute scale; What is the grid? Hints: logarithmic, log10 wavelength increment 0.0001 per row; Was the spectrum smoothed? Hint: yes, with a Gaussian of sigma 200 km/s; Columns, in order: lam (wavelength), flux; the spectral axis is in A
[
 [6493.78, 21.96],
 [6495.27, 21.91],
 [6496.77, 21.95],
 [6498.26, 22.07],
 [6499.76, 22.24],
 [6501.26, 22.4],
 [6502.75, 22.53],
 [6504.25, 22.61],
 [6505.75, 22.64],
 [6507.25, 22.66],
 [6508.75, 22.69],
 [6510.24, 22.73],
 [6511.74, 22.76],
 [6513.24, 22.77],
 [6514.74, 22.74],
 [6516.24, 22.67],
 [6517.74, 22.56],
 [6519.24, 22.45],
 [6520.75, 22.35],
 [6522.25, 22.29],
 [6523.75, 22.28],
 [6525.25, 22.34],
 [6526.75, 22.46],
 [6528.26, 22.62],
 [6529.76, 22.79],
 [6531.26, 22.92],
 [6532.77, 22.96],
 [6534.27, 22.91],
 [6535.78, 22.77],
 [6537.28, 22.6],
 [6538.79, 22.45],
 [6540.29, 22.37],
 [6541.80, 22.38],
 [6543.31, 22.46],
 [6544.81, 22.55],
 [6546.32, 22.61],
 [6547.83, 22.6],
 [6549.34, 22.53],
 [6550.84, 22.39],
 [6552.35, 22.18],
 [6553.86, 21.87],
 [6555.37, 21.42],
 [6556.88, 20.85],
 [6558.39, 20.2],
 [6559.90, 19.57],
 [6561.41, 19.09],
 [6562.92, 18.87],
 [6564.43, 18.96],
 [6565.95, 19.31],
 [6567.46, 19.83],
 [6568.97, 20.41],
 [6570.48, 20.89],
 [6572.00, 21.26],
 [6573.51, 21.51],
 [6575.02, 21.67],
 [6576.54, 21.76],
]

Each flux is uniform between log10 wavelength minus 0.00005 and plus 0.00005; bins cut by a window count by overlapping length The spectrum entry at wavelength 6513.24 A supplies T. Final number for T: 22.77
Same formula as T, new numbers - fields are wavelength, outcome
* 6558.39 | 20.2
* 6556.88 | 20.85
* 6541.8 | 22.38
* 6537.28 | 22.6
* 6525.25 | 22.34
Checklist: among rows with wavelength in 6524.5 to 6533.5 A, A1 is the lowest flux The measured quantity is 22.34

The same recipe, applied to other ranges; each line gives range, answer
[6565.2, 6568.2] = 19.31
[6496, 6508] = 21.95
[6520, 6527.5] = 22.28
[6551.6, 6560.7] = 19.57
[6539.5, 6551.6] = 22.37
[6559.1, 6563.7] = 18.87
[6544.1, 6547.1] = 22.55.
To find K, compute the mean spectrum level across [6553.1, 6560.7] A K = 20.8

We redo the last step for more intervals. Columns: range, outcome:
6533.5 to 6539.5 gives 22.7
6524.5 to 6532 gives 22.6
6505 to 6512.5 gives 22.7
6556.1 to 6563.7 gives 19.7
